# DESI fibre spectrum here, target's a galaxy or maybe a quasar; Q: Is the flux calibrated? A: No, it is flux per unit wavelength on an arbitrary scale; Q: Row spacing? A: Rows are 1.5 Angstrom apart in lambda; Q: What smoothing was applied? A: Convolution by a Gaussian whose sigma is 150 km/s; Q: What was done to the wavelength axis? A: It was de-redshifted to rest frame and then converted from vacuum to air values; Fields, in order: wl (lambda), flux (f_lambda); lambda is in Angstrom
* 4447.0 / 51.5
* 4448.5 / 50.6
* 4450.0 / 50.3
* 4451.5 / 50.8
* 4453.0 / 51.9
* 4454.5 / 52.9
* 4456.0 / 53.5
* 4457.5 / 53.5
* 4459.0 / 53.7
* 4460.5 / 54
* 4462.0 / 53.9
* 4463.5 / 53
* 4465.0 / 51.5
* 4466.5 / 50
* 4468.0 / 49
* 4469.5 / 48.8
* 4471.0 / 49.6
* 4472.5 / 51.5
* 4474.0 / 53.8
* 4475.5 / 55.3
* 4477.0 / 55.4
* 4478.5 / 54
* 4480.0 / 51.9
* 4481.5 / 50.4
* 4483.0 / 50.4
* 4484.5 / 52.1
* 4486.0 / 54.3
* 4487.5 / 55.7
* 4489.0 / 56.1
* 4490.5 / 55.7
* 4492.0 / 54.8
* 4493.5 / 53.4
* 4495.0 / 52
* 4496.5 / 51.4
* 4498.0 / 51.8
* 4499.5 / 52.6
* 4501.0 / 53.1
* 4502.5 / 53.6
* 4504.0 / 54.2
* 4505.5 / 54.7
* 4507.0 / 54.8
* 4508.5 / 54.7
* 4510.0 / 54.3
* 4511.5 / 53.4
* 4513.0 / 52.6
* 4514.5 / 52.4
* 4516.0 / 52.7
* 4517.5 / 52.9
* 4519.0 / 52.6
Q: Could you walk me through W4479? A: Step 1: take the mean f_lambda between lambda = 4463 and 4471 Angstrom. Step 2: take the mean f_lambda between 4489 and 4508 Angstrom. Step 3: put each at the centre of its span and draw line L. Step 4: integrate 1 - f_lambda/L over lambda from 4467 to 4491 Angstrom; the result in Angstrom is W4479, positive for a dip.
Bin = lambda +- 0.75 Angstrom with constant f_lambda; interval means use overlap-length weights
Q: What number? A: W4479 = -0.5 Angstrom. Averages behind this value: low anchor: 50.3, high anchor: 53.6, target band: 52.7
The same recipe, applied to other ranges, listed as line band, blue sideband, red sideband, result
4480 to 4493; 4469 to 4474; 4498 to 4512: -0.38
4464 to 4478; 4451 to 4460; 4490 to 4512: 0.36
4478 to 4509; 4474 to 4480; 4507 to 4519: 0.29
